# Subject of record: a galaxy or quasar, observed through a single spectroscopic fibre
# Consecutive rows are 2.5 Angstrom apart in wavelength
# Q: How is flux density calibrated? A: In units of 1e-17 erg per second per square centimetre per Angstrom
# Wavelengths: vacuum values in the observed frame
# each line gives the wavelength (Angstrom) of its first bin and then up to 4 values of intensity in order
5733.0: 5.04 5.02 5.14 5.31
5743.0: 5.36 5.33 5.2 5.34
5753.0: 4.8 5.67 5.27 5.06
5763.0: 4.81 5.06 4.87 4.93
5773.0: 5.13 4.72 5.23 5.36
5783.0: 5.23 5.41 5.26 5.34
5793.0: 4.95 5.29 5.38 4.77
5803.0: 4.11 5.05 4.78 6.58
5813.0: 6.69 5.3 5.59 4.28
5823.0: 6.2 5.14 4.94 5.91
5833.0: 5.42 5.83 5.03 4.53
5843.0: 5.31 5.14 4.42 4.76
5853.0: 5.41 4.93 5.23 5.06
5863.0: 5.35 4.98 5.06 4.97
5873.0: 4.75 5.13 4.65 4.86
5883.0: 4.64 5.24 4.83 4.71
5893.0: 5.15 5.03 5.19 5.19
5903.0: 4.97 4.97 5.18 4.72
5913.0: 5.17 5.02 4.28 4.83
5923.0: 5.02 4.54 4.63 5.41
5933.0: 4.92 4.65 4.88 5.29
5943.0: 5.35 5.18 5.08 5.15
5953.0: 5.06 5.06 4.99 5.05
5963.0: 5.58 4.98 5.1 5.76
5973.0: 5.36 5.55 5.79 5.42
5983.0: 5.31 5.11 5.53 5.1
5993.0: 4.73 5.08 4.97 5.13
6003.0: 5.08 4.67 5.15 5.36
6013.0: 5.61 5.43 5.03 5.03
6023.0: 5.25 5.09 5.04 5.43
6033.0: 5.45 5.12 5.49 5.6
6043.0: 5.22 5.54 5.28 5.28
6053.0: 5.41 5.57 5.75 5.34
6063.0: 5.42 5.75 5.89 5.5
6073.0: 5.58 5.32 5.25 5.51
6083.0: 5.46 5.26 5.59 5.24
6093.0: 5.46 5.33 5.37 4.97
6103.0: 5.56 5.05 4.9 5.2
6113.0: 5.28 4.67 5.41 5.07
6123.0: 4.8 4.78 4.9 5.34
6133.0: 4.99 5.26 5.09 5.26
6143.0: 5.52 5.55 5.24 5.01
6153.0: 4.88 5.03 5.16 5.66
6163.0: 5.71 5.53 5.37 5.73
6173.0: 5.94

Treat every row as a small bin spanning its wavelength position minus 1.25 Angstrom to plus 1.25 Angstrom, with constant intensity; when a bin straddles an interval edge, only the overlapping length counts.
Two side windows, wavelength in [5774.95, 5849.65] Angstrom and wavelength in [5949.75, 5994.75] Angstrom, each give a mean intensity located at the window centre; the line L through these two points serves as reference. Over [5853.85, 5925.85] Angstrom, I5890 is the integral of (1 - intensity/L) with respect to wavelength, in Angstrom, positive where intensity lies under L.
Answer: 3.9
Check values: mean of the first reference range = 5.24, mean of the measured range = 4.96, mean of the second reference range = 5.26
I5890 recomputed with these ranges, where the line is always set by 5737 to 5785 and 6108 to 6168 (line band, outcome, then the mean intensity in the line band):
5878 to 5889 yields 0.6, 4.87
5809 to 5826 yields -1.8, 5.69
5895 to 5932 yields 1.6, 4.94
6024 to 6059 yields -1.3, 5.37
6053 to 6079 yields -1.8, 5.53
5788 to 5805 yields 0.5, 5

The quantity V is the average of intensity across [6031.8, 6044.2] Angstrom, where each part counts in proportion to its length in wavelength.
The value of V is 5.38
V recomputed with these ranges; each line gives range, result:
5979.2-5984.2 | 5.37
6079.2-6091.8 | 5.41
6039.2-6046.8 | 5.45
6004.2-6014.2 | 5.19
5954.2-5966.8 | 5.13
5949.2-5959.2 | 5.07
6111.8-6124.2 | 5.05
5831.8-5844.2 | 5.22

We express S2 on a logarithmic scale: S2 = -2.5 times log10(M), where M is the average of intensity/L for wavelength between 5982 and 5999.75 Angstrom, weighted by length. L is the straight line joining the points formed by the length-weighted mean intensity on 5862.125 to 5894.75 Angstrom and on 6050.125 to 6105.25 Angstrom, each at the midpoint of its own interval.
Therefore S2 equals 0.02 mag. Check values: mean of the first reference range 4.94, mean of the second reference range 5.44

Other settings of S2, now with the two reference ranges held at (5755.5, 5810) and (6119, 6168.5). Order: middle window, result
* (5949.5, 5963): 0.01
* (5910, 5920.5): 0.07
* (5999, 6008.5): 0.03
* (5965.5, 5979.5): -0.06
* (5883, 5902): 0.02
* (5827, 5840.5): -0.05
